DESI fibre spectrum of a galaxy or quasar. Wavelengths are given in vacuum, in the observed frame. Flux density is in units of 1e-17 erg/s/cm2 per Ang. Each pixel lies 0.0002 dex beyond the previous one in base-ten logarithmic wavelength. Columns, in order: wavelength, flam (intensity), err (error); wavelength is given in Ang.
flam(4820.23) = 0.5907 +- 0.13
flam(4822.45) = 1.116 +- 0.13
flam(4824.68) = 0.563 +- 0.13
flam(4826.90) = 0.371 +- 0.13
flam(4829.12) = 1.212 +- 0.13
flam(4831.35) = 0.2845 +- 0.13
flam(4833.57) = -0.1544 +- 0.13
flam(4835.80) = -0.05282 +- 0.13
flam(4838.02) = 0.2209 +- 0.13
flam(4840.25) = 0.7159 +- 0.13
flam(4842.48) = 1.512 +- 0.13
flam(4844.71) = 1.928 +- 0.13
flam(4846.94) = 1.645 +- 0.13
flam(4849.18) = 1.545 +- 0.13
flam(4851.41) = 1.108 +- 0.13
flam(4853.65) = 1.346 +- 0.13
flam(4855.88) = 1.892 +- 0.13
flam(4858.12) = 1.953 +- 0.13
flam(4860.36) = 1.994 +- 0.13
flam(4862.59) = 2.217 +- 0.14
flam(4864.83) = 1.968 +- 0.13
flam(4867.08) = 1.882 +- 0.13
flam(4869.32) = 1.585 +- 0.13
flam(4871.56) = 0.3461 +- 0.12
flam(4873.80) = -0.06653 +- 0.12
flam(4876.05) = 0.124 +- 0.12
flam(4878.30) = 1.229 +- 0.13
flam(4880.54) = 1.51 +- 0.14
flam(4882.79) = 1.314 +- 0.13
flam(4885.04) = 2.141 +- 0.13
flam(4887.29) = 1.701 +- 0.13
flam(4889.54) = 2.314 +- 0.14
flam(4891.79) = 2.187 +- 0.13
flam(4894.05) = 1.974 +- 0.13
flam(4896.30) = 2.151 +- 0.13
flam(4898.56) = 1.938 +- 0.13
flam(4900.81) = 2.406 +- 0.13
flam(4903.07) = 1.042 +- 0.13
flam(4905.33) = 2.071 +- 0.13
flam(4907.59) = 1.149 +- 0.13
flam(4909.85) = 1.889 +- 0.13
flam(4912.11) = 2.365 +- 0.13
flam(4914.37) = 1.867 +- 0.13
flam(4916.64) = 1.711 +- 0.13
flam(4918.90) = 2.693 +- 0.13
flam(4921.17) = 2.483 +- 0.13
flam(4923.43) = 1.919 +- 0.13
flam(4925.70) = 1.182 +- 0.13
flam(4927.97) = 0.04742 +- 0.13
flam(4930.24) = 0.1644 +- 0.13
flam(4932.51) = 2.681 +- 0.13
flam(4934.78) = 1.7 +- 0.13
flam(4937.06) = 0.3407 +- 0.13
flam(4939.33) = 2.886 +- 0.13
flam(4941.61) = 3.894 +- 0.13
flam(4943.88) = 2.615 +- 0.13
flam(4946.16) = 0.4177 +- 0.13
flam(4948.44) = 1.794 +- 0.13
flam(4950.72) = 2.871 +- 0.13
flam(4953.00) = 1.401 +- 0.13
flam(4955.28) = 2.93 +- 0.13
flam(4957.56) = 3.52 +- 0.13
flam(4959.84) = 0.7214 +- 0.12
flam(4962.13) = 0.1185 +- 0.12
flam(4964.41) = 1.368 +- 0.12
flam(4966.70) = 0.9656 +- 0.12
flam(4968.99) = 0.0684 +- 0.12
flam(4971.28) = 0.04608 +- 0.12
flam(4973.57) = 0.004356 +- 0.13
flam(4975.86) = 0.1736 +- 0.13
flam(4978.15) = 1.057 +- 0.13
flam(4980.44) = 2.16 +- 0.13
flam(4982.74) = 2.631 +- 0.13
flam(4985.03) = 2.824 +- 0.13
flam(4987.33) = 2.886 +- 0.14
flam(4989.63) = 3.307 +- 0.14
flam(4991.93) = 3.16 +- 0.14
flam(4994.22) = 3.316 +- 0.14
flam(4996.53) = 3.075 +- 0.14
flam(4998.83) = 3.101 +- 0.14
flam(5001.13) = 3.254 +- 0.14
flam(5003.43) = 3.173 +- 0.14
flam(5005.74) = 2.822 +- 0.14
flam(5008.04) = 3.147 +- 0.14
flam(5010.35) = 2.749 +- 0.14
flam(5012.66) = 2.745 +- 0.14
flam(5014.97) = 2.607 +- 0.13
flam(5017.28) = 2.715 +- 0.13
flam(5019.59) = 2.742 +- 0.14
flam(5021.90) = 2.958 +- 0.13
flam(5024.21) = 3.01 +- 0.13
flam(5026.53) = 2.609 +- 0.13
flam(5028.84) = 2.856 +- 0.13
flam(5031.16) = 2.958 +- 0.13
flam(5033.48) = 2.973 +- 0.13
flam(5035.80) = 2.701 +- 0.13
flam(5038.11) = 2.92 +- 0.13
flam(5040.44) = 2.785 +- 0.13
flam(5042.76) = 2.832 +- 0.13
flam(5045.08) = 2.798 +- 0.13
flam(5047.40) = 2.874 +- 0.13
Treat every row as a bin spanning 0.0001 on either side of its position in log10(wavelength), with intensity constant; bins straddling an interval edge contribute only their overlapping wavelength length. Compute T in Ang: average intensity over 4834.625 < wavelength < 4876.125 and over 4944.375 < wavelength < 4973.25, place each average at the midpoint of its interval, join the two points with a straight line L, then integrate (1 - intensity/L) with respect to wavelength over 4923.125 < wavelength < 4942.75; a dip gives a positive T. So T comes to -4.6 Ang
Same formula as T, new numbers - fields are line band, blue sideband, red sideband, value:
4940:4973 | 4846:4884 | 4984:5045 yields 9.6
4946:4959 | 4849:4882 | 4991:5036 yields 0.3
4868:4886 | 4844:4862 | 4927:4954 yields 7.2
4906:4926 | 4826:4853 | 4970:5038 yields -3.6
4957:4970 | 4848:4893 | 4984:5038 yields 7.5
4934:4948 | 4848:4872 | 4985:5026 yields 2.4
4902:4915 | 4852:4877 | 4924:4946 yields -1.3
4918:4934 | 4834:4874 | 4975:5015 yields 3.4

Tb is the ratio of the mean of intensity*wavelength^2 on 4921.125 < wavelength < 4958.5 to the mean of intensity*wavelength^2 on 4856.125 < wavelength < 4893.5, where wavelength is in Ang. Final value 1.27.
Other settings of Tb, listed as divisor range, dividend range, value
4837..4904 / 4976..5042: 1.93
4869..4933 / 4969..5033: 1.64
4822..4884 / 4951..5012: 1.97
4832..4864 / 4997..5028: 2.44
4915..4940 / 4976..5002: 1.73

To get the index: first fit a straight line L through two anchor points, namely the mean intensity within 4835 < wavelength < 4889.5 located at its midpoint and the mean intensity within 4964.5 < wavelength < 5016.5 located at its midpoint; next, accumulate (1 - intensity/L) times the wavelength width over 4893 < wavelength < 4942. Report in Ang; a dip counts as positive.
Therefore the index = -2.6 Ang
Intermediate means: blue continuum 1.35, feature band 1.81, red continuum 2.23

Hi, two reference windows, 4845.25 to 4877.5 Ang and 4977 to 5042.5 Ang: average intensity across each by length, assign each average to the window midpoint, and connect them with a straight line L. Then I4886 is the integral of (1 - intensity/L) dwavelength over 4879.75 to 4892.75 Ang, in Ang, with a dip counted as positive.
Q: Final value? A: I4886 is -1.7 Ang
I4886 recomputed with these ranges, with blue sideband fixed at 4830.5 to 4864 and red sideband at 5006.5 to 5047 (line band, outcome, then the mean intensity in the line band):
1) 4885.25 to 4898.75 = -3.59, 2.06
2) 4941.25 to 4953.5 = 0.11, 2.1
